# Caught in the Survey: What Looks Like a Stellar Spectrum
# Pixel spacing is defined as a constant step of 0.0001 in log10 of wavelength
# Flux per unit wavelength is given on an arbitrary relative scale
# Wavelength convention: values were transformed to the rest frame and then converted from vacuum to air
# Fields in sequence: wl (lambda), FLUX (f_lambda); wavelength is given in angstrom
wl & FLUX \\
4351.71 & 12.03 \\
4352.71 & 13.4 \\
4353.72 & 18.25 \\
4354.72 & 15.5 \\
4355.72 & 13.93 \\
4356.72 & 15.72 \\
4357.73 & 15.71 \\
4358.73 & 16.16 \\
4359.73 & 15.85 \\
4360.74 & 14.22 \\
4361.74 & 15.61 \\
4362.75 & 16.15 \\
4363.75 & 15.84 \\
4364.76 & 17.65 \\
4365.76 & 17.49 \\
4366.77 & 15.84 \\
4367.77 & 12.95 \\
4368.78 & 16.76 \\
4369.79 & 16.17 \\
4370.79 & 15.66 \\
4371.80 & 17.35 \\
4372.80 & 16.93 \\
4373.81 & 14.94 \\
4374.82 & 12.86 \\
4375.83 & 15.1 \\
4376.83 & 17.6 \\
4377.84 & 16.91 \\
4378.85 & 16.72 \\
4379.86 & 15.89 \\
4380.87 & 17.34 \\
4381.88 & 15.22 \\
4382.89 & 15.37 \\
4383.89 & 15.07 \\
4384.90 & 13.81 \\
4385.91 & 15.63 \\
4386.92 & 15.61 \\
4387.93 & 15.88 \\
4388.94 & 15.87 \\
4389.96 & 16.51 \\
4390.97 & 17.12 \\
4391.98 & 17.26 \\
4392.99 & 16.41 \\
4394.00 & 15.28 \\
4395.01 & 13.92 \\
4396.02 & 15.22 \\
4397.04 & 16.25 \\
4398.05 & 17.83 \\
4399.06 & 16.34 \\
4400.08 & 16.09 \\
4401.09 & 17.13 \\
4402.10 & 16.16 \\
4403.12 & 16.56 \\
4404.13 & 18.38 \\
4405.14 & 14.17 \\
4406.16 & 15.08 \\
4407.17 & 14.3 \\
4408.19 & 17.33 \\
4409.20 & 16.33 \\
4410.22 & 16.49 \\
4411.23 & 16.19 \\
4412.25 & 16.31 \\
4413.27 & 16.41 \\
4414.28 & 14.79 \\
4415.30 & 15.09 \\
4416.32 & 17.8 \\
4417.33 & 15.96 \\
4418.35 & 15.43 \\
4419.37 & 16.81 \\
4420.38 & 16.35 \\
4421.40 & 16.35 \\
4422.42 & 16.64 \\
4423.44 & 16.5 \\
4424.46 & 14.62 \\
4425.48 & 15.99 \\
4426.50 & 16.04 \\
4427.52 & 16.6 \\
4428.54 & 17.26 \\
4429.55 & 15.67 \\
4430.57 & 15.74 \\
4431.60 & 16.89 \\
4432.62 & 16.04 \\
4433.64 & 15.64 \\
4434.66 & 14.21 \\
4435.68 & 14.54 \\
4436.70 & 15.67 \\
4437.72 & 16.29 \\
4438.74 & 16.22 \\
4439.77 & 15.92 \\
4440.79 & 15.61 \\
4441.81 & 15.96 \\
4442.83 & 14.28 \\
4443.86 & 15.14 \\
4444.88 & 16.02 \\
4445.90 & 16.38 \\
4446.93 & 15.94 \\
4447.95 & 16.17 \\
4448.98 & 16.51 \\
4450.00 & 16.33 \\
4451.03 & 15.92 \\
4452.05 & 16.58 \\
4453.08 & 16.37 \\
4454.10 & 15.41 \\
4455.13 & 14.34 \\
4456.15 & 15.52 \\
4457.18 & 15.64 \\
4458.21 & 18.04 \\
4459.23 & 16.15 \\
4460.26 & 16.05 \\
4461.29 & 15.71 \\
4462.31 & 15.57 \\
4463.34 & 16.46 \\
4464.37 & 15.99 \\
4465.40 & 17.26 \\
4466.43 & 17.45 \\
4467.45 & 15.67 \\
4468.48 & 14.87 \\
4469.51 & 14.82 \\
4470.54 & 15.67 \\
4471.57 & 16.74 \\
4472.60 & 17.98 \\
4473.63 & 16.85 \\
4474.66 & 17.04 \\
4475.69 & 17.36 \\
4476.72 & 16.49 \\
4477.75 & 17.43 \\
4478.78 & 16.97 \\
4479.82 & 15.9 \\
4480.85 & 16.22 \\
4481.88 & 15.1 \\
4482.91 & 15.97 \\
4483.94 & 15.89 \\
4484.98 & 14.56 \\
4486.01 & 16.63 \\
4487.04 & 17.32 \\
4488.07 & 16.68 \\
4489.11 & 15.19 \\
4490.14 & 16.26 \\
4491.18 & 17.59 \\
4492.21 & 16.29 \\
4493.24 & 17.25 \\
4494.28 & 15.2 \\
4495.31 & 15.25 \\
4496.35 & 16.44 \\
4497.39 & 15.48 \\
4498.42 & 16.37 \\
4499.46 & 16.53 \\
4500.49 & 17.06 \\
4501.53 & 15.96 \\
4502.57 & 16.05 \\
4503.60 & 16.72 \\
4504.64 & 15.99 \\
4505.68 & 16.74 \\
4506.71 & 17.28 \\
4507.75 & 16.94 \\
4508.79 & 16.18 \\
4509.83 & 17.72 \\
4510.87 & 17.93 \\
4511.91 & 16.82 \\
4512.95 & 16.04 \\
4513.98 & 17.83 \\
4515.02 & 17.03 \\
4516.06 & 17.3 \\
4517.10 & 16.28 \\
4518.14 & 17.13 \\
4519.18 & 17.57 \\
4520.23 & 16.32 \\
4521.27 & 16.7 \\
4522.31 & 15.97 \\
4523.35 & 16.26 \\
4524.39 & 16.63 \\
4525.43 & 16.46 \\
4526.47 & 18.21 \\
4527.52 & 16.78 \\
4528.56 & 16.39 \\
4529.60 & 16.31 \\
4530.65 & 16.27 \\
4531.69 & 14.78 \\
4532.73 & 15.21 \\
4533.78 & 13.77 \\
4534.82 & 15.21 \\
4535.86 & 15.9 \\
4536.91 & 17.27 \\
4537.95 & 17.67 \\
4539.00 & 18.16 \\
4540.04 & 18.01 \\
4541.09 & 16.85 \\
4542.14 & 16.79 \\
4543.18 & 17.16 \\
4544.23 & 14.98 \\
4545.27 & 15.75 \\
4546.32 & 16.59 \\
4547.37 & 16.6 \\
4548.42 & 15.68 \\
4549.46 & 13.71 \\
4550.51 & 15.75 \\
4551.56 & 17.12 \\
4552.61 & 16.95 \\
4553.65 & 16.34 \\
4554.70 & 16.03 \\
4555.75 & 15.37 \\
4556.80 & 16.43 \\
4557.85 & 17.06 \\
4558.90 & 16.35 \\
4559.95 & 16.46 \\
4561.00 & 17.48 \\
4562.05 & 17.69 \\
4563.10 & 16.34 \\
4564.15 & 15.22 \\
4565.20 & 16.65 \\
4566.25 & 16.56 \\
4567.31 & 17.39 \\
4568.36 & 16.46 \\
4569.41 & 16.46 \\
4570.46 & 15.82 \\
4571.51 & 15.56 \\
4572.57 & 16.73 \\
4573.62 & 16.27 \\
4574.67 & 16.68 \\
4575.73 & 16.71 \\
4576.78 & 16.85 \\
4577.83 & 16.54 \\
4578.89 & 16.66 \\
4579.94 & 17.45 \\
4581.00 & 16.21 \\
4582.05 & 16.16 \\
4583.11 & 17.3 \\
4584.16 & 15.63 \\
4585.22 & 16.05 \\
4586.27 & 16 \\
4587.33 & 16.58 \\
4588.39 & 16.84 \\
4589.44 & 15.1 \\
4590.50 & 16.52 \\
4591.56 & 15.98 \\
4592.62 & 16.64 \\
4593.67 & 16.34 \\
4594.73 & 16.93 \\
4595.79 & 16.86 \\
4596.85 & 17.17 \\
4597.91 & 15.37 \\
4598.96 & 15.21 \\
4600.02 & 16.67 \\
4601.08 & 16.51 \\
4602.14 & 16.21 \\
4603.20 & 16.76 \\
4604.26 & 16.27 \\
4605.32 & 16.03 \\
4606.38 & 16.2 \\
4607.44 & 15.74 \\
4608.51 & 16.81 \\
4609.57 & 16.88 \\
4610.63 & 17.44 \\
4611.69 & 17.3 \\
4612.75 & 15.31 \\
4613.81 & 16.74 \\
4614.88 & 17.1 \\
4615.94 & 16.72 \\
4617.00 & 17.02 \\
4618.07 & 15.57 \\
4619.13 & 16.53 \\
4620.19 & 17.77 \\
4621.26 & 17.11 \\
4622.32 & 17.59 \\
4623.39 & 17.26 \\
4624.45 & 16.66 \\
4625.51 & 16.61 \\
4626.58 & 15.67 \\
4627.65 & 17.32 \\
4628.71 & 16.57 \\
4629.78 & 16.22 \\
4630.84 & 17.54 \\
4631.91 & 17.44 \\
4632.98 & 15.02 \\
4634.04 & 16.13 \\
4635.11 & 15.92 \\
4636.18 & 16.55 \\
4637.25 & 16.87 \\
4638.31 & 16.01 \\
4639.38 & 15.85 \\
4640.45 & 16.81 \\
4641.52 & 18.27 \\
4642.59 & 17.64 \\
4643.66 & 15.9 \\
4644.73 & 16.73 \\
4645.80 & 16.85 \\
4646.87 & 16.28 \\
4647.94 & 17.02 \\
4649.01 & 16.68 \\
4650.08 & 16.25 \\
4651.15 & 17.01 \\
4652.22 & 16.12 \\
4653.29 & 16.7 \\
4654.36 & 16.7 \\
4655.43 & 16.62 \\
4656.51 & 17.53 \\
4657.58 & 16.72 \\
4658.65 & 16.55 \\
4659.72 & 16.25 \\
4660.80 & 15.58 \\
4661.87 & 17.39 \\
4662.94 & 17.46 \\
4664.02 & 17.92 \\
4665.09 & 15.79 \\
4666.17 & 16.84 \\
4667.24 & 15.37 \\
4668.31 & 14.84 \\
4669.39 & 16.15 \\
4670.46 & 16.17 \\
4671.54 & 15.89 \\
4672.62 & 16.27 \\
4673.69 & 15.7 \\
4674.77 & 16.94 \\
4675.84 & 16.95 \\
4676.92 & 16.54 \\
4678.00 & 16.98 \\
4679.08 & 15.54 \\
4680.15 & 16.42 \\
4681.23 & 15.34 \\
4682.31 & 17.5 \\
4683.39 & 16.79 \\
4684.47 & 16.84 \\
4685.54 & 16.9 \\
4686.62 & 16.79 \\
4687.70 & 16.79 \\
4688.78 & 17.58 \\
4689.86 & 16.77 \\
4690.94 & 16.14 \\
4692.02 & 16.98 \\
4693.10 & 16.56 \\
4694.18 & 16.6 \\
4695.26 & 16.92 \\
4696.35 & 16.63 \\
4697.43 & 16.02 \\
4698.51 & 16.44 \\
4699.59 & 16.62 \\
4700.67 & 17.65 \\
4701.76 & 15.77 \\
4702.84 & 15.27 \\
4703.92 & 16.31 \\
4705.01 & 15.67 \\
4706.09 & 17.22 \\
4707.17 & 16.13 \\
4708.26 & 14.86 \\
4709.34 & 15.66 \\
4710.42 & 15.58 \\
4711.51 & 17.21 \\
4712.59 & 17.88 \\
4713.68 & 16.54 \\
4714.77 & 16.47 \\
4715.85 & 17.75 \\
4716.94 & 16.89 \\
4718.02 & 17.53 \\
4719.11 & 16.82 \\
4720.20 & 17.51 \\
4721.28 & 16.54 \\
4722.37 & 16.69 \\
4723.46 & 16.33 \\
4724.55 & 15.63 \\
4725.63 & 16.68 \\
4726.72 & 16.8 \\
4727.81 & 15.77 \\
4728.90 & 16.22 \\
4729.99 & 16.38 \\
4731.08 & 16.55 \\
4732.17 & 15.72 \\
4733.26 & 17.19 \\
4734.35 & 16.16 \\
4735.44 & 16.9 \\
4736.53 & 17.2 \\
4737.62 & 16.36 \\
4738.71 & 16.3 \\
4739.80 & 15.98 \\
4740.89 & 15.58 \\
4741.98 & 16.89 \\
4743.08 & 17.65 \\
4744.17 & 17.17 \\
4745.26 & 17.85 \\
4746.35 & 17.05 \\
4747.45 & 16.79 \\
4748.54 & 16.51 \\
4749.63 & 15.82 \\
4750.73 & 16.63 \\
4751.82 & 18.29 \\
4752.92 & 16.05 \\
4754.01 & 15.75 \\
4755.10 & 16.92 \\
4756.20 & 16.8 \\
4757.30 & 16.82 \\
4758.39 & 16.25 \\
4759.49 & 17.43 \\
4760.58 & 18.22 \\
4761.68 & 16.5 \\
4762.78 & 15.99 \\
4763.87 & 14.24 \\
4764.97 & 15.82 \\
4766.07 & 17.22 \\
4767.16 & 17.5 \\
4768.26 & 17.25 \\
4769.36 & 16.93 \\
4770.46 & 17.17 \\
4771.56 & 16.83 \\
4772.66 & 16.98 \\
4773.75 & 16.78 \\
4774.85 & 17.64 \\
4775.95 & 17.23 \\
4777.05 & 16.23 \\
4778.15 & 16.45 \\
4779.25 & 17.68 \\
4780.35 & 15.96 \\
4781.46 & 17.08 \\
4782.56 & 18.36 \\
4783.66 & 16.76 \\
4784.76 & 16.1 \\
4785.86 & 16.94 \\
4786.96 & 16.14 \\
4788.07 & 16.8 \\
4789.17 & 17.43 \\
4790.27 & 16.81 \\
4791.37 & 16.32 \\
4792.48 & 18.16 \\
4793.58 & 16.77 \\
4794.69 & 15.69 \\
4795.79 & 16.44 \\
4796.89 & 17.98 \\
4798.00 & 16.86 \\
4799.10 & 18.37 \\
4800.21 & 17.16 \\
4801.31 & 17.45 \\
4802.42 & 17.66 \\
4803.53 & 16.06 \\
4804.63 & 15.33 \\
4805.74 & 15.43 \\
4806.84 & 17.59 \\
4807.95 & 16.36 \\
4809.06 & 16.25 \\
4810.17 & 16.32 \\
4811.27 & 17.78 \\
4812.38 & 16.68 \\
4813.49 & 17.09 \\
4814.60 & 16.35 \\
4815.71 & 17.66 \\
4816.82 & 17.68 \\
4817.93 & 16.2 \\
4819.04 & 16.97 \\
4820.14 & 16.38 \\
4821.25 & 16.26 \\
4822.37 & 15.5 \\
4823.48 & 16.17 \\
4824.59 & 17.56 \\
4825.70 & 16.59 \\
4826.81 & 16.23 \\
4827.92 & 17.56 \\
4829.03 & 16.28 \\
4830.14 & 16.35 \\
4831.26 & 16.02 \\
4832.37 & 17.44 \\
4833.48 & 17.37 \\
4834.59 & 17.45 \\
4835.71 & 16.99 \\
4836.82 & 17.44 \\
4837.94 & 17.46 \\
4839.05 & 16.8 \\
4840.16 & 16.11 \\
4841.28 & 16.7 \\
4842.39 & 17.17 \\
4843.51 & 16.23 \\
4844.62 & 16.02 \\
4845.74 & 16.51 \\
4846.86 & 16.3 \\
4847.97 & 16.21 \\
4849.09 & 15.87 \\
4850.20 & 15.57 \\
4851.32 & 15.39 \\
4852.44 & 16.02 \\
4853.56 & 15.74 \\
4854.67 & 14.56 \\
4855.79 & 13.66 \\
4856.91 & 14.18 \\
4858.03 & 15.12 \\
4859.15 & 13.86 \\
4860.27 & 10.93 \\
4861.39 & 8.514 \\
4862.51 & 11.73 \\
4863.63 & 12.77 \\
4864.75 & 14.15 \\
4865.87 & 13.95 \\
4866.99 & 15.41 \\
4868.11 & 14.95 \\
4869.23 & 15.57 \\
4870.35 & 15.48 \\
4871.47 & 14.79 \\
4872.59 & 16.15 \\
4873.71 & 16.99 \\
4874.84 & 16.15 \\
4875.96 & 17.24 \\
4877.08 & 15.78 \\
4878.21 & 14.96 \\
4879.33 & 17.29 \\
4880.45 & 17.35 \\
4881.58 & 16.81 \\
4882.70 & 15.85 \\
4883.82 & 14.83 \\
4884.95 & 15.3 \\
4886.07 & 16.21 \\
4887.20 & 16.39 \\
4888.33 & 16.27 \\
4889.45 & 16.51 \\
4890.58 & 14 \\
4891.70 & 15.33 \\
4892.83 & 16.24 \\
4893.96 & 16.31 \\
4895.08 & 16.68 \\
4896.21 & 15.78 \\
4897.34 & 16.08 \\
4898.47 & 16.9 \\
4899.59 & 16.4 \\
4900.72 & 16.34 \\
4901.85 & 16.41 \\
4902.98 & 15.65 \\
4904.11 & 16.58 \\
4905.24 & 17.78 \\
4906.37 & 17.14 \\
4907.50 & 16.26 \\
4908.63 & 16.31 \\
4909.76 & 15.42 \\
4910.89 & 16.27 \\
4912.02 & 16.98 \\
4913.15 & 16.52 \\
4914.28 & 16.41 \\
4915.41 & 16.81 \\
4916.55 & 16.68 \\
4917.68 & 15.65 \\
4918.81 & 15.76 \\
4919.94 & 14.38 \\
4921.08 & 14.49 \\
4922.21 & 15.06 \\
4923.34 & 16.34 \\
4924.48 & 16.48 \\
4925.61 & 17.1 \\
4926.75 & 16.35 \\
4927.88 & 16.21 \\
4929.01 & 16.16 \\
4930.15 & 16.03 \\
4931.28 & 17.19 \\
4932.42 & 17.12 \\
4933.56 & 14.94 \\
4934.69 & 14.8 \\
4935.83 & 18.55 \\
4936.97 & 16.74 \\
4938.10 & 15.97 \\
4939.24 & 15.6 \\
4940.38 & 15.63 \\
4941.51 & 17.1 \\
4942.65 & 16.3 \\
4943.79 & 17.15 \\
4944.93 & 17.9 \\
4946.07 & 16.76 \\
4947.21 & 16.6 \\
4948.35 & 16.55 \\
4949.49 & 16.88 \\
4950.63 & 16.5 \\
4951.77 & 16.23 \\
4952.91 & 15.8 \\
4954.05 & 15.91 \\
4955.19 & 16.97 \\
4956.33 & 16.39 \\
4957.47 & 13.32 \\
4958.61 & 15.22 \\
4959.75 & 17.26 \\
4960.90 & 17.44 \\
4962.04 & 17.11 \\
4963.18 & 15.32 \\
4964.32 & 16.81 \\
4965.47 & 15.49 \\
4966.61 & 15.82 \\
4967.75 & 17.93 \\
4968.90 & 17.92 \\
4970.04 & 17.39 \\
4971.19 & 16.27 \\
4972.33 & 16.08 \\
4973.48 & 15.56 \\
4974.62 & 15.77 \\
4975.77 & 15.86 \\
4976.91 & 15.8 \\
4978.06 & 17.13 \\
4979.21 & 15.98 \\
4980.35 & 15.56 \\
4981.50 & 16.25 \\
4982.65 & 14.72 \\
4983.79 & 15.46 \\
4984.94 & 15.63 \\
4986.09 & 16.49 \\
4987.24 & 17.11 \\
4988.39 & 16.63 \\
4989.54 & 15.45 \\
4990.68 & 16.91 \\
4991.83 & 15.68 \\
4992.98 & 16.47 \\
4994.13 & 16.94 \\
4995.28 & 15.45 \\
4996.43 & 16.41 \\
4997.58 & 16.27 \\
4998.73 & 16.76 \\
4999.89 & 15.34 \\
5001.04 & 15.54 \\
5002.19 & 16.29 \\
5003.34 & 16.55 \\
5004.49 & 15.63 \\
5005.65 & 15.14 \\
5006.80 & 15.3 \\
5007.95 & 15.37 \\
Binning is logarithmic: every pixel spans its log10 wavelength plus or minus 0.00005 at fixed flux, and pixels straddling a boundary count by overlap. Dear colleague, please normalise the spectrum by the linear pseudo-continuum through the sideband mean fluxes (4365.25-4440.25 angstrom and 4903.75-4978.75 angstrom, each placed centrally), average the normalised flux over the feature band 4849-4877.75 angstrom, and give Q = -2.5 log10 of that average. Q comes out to 0.12 mag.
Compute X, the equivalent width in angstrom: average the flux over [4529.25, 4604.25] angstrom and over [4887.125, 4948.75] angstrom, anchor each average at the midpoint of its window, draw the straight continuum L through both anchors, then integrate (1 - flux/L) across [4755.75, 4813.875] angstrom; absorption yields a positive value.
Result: -1.9 angstrom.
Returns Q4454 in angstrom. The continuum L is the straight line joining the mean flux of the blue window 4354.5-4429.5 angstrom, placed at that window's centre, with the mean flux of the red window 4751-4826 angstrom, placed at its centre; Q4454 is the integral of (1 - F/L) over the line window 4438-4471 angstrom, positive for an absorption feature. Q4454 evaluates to 0.4 angstrom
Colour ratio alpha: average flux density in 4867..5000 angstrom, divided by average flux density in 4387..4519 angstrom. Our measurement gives 1.00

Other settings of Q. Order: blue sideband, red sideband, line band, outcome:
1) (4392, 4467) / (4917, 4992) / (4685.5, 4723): -0.03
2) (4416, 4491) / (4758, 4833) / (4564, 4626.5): -0.01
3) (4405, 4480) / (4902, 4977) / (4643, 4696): -0.02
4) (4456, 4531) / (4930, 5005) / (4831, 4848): -0.03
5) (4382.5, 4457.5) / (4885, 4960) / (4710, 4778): -0.04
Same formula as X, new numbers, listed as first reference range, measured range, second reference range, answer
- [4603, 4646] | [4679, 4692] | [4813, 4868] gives -0.22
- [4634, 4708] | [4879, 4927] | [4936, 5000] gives 0.53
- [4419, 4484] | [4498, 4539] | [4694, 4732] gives -0.96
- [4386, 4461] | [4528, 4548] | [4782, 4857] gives -0.13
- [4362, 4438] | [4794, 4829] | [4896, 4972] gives -1.03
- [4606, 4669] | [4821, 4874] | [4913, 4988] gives 2.61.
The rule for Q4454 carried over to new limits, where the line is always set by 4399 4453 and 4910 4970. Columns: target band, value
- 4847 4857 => 0.58 angstrom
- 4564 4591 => -0.51 angstrom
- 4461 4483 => -0.42 angstrom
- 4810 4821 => -0.45 angstrom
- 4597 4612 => -0.25 angstrom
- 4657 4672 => -0.18 angstrom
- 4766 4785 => -0.92 angstrom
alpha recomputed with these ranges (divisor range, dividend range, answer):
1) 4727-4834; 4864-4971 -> 0.97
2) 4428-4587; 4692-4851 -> 1.02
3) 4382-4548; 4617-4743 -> 1.02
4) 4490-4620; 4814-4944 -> 0.97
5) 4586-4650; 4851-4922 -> 0.94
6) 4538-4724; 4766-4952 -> 0.98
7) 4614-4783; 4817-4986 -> 0.96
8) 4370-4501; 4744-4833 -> 1.04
